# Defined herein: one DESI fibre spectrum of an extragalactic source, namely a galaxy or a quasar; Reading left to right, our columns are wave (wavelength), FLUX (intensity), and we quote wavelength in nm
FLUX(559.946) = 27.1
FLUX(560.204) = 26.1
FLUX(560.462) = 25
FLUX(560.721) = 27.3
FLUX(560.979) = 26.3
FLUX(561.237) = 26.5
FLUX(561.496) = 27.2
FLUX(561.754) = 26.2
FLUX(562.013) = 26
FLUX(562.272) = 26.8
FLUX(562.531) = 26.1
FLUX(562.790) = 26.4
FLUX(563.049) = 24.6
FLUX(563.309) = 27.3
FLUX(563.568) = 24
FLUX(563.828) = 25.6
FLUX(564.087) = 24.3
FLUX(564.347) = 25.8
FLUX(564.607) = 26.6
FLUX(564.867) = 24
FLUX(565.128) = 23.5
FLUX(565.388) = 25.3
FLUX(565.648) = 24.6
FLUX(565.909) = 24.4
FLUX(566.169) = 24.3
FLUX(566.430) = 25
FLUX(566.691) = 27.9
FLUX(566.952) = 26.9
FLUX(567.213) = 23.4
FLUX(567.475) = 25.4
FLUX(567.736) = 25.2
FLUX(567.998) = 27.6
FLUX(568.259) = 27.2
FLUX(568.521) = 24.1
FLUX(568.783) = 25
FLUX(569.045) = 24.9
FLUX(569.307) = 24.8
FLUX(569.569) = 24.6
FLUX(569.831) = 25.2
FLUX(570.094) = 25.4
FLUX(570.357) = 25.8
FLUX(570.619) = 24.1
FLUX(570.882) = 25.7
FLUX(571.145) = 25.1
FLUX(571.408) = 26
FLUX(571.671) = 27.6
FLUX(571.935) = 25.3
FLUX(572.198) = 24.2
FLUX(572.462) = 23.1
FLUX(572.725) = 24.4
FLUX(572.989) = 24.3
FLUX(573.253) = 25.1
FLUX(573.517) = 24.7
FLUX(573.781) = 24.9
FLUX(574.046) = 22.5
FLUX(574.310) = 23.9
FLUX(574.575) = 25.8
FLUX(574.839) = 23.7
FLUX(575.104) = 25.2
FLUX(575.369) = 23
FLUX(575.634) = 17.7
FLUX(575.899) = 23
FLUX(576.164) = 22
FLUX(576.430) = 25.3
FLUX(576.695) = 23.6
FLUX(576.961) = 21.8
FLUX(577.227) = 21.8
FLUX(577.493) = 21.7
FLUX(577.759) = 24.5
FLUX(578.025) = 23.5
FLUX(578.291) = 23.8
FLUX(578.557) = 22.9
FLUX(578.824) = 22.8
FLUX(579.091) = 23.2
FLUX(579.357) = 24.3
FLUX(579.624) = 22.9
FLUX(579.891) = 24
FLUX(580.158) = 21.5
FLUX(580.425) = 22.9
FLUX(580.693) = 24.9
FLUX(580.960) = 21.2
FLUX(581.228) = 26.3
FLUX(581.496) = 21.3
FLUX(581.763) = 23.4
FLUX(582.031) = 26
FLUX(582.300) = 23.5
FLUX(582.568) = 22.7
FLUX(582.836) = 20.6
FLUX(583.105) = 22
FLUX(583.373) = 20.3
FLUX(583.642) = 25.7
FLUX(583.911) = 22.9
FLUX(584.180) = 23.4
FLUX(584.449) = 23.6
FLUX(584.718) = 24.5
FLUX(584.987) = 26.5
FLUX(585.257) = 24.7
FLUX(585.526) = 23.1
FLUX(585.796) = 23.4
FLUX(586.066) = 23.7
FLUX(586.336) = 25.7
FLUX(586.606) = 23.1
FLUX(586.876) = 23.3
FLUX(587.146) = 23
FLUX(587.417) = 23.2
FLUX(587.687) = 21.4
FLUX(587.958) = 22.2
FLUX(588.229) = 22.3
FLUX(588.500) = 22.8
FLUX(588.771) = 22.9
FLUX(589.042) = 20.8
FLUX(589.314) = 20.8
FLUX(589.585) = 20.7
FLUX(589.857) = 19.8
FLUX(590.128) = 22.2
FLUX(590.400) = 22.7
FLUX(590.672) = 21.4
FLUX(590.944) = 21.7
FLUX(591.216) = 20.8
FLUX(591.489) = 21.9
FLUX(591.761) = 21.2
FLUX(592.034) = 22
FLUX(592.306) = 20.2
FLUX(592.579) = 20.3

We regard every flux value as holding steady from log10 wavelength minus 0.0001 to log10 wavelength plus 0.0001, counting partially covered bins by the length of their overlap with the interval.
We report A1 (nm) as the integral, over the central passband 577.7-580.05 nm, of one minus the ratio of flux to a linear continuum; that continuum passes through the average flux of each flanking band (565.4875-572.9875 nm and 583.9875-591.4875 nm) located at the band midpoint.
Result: 0.04 nm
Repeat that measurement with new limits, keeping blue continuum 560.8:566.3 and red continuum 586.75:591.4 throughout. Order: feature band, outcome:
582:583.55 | 0.028 nm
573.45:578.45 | 0.104 nm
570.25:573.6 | -0.096 nm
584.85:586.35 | -0.137 nm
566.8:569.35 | -0.062 nm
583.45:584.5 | -0.052 nm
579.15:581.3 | -0.025 nm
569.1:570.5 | -0.028 nm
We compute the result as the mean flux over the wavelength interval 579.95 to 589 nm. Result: 23.3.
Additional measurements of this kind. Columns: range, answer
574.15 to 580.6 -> 23.1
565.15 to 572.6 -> 25.3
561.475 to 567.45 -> 25.5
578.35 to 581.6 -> 23.2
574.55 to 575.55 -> 24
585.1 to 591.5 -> 22.4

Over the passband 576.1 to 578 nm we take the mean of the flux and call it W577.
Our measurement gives 23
